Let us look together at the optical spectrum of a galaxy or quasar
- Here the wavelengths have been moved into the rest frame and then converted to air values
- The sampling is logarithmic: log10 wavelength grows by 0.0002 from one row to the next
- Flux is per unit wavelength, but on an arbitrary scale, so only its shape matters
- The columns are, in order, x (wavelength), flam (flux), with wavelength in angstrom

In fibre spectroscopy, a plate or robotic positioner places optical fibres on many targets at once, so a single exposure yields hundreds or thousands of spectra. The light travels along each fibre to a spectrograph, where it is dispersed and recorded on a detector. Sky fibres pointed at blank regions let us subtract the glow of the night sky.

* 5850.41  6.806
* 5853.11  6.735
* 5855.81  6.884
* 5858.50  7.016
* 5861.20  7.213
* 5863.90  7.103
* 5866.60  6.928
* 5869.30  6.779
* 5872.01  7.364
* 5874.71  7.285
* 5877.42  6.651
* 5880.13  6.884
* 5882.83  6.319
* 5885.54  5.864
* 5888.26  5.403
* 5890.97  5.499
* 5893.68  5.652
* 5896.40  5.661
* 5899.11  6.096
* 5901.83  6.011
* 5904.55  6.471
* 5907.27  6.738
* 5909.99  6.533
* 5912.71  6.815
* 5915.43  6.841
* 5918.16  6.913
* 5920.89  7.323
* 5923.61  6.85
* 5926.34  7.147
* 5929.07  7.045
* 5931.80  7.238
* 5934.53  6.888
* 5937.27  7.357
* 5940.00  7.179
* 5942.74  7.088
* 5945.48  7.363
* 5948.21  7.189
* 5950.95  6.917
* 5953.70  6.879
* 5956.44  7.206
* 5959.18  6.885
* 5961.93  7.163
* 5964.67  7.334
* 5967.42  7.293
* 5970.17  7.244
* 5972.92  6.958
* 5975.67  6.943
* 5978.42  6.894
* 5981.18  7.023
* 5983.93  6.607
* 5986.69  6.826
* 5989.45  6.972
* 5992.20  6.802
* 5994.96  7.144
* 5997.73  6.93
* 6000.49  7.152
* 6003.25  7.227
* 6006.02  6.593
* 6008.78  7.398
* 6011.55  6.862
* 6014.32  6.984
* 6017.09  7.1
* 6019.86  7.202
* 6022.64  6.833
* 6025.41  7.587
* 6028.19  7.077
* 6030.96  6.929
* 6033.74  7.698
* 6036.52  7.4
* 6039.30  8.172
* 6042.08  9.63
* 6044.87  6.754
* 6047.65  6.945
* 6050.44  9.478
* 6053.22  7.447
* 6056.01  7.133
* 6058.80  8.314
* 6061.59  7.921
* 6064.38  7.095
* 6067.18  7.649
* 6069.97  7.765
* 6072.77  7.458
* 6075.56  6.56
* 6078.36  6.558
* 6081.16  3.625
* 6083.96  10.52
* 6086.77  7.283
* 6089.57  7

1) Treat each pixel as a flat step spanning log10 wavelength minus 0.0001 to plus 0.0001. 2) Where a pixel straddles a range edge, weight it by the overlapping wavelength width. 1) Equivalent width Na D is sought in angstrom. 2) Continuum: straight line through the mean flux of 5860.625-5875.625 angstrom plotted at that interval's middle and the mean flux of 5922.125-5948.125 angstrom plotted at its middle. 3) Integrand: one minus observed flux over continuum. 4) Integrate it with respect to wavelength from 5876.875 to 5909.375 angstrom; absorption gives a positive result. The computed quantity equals 4.6 angstrom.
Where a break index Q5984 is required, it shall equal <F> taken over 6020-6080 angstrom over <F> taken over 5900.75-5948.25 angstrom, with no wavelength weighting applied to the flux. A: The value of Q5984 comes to 1.1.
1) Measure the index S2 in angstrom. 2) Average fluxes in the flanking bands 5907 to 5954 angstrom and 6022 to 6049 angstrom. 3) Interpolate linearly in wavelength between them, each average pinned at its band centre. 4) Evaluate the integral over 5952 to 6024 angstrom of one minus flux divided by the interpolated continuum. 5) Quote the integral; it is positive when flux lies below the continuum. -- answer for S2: 2.76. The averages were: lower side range 7.03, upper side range 7.52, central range 7.02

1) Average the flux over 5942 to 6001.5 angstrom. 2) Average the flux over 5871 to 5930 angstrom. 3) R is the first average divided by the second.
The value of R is 1.1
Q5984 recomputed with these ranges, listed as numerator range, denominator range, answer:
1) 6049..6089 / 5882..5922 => 1.19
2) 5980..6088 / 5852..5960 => 1.08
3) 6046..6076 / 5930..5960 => 1.07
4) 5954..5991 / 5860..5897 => 1.08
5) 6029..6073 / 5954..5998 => 1.10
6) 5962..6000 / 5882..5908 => 1.18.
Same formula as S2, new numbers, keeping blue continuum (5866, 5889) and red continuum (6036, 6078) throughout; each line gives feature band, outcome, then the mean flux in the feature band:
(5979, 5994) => 0.9 angstrom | 6.86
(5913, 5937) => -0.4 angstrom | 7.04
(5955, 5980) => 0.2 angstrom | 7.1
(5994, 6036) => 1.8 angstrom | 7.12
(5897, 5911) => 0.9 angstrom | 6.33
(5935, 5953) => -0.3 angstrom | 7.15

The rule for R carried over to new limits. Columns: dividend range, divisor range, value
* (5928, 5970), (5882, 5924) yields 1.13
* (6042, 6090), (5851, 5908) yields 1.15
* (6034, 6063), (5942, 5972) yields 1.11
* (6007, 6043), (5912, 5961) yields 1.05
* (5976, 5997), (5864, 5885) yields 1.01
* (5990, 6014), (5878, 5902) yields 1.18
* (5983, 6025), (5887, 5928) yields 1.09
